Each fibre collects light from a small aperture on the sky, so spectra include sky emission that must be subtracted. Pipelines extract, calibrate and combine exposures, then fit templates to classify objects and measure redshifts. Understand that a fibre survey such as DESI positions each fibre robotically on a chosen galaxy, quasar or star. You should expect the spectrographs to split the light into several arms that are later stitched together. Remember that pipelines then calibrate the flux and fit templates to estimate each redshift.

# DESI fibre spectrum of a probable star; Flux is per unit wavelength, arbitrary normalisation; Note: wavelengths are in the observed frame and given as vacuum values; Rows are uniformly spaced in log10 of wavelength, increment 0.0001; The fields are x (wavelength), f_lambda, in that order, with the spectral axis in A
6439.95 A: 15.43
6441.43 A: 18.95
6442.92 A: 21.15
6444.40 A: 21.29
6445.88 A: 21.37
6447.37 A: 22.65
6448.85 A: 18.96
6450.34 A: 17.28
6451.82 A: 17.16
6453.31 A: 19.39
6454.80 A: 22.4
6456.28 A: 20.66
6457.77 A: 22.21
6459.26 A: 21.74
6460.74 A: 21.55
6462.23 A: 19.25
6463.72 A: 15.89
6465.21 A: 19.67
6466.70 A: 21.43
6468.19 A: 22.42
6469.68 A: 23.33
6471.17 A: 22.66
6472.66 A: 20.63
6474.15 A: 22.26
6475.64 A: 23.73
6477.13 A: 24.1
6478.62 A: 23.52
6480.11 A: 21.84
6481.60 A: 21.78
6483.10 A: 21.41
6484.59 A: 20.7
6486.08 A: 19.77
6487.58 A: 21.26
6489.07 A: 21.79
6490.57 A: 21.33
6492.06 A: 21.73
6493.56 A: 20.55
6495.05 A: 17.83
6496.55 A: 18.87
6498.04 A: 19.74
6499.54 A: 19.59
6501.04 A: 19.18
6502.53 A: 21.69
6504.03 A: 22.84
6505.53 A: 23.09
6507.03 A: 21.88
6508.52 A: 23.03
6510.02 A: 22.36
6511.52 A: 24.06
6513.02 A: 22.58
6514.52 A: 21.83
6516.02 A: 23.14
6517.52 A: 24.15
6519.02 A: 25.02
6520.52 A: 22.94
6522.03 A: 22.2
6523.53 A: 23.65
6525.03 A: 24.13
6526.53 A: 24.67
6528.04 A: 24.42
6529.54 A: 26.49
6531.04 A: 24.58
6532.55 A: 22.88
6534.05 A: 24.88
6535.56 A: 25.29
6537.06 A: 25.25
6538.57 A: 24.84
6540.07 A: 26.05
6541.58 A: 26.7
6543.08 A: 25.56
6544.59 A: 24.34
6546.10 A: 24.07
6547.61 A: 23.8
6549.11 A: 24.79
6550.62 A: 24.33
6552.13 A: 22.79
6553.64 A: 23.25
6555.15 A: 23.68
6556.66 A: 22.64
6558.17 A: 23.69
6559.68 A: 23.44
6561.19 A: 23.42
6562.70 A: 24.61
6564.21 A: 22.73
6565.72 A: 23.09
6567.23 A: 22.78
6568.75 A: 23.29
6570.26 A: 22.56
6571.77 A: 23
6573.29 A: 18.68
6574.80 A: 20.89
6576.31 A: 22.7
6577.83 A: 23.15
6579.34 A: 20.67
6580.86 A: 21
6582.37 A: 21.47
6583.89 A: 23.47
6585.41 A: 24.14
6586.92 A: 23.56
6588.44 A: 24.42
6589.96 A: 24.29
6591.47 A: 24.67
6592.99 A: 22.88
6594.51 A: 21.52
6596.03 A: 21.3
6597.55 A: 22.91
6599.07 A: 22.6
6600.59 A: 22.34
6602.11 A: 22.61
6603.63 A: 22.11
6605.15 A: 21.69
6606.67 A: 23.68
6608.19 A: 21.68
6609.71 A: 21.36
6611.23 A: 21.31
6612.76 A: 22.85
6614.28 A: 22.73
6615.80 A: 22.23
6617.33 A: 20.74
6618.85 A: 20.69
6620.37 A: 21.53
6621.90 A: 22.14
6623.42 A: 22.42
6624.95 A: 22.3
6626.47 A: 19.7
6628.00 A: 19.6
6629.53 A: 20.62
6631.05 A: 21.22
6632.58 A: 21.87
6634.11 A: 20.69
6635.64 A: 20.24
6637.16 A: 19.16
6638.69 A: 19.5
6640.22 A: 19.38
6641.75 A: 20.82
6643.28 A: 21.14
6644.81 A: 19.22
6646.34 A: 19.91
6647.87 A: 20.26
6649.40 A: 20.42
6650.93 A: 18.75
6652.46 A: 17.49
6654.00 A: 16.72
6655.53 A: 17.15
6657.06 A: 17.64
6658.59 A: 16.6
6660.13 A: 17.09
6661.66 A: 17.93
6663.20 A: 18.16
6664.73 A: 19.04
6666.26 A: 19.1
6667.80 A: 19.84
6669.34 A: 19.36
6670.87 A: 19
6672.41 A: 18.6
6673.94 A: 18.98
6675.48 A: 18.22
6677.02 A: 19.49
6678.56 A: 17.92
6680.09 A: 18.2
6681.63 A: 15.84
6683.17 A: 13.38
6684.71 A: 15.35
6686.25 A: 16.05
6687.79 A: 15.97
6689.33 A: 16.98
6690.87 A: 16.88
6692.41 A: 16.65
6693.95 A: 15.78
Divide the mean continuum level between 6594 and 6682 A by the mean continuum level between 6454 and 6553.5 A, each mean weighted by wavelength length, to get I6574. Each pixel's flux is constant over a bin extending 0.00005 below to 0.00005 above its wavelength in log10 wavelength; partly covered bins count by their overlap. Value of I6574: 0.89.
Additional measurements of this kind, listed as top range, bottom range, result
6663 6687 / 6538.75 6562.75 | 0.74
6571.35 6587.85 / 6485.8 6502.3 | 1.09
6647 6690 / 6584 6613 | 0.78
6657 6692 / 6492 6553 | 0.76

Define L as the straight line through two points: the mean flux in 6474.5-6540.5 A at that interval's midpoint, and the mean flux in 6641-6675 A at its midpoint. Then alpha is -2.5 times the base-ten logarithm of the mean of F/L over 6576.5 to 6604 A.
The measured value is -0.11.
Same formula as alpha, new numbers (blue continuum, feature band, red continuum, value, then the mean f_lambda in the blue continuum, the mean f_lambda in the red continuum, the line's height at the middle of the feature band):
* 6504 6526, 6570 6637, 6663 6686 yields -0.09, 23.2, 18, 20.3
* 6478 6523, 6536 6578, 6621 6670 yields -0.13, 21.7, 19.5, 20.9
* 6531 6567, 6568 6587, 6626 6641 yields 0.03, 24.2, 20.2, 22.8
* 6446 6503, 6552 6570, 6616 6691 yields -0.17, 20.8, 19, 20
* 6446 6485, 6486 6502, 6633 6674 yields 0.03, 21.1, 19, 20.8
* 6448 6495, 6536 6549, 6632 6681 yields -0.23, 21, 19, 20.2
